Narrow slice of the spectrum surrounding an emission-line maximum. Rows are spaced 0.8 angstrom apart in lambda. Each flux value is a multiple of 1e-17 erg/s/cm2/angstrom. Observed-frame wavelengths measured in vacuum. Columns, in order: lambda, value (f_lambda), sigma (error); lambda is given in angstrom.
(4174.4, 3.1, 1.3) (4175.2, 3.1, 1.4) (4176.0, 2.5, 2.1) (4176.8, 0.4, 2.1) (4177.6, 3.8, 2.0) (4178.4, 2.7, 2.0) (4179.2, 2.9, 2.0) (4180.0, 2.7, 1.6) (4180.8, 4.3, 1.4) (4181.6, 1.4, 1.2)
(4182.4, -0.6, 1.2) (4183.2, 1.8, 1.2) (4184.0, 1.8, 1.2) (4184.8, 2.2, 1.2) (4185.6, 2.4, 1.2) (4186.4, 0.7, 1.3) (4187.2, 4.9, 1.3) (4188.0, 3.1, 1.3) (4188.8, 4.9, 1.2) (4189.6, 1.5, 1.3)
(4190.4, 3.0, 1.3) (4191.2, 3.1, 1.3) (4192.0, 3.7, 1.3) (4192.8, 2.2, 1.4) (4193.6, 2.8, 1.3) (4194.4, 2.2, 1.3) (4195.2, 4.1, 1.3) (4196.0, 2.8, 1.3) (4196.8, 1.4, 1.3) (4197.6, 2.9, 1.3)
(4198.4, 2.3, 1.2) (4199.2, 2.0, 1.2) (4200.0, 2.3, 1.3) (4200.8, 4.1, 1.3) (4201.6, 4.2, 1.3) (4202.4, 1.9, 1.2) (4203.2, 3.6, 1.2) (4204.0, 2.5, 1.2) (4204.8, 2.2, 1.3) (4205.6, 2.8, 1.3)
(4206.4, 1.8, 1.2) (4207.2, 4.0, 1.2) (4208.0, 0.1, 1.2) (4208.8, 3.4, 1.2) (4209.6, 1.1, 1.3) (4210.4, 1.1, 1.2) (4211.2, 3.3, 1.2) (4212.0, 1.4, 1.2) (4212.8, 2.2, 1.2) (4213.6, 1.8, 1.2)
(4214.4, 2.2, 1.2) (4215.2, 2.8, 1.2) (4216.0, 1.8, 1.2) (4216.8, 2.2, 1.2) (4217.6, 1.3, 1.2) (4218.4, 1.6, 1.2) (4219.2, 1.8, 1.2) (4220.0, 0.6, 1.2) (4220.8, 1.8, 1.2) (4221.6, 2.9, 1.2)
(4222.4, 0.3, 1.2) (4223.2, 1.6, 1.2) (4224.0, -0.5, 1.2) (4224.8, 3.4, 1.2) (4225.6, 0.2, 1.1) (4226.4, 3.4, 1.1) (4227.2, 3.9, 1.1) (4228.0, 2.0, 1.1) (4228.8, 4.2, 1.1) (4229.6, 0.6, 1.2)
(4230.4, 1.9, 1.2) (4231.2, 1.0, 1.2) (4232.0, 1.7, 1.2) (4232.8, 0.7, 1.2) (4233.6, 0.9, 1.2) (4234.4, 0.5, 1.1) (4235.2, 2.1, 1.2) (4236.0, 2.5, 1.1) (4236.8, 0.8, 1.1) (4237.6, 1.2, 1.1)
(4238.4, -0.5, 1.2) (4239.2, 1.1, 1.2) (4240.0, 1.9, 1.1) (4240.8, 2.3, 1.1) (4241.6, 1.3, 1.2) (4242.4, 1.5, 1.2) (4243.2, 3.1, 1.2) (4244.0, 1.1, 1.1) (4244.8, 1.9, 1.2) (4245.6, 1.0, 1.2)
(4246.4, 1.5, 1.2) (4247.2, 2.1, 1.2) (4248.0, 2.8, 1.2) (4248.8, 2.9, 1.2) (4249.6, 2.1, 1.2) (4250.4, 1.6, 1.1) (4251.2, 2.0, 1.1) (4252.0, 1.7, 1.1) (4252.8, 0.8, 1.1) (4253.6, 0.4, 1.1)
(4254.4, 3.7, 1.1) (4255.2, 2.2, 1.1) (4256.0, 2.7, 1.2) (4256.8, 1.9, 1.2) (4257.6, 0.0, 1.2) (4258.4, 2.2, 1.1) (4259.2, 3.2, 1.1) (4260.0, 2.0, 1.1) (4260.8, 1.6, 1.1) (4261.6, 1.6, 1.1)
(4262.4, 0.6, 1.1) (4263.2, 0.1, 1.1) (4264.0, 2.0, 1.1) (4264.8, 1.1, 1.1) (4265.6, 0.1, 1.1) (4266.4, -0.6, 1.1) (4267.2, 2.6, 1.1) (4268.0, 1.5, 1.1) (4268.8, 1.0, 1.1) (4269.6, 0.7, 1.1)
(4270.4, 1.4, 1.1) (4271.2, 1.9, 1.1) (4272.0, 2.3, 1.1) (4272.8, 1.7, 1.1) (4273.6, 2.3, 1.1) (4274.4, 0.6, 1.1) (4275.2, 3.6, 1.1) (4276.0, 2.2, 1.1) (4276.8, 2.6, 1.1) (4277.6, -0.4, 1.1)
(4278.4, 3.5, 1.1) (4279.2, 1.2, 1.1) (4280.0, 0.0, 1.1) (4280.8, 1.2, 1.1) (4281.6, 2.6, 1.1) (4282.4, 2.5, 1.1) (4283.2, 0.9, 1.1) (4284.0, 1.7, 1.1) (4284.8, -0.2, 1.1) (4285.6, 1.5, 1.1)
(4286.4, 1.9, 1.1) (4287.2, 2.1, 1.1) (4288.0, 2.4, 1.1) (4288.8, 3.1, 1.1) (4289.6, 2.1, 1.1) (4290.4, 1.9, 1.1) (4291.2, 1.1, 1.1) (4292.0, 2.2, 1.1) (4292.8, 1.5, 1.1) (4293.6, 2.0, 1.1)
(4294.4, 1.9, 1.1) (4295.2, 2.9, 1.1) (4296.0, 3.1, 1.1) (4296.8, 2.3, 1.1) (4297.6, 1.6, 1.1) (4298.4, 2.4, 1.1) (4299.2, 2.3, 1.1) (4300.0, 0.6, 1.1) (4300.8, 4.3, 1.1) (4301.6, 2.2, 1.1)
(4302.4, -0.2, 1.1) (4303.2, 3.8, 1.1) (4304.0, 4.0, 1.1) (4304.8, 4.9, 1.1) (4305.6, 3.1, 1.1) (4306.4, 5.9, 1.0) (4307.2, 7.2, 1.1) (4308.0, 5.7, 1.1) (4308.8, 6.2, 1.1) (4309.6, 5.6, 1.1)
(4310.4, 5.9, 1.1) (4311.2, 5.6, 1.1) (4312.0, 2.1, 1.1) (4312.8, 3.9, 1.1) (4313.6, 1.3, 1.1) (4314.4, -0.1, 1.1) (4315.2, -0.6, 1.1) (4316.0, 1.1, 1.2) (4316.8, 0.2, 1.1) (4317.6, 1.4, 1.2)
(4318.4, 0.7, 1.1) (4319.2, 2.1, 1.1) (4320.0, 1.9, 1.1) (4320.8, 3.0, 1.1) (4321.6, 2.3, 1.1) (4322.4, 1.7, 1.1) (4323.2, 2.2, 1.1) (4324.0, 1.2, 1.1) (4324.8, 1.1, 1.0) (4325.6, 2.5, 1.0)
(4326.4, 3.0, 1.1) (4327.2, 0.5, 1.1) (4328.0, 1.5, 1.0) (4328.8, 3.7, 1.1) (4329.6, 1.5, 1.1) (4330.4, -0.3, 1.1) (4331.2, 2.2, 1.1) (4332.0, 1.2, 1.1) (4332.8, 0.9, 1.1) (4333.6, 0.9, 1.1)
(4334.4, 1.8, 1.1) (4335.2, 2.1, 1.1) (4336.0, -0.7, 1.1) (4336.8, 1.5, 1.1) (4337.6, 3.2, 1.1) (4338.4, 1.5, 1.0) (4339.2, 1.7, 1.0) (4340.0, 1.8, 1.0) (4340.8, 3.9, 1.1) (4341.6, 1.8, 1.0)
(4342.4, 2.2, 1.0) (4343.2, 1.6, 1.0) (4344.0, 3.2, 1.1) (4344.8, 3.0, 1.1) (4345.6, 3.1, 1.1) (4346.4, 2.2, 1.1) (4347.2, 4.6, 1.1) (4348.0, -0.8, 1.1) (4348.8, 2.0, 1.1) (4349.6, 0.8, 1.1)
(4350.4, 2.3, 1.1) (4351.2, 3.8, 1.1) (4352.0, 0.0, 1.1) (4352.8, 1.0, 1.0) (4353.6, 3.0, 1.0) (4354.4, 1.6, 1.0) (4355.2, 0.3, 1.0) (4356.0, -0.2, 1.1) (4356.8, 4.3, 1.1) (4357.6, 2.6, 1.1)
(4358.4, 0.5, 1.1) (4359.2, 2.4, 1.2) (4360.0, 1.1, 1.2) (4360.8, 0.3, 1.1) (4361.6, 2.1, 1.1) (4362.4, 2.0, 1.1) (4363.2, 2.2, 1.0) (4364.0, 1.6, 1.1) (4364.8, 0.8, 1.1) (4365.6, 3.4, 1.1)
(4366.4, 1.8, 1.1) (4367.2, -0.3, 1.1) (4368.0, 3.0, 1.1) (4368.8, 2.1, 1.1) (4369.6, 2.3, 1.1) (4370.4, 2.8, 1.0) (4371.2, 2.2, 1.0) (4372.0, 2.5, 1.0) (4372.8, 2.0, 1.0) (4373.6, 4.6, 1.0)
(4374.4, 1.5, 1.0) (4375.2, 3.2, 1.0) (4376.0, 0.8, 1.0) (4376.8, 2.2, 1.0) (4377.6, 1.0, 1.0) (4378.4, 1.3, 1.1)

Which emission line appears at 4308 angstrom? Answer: [O II]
